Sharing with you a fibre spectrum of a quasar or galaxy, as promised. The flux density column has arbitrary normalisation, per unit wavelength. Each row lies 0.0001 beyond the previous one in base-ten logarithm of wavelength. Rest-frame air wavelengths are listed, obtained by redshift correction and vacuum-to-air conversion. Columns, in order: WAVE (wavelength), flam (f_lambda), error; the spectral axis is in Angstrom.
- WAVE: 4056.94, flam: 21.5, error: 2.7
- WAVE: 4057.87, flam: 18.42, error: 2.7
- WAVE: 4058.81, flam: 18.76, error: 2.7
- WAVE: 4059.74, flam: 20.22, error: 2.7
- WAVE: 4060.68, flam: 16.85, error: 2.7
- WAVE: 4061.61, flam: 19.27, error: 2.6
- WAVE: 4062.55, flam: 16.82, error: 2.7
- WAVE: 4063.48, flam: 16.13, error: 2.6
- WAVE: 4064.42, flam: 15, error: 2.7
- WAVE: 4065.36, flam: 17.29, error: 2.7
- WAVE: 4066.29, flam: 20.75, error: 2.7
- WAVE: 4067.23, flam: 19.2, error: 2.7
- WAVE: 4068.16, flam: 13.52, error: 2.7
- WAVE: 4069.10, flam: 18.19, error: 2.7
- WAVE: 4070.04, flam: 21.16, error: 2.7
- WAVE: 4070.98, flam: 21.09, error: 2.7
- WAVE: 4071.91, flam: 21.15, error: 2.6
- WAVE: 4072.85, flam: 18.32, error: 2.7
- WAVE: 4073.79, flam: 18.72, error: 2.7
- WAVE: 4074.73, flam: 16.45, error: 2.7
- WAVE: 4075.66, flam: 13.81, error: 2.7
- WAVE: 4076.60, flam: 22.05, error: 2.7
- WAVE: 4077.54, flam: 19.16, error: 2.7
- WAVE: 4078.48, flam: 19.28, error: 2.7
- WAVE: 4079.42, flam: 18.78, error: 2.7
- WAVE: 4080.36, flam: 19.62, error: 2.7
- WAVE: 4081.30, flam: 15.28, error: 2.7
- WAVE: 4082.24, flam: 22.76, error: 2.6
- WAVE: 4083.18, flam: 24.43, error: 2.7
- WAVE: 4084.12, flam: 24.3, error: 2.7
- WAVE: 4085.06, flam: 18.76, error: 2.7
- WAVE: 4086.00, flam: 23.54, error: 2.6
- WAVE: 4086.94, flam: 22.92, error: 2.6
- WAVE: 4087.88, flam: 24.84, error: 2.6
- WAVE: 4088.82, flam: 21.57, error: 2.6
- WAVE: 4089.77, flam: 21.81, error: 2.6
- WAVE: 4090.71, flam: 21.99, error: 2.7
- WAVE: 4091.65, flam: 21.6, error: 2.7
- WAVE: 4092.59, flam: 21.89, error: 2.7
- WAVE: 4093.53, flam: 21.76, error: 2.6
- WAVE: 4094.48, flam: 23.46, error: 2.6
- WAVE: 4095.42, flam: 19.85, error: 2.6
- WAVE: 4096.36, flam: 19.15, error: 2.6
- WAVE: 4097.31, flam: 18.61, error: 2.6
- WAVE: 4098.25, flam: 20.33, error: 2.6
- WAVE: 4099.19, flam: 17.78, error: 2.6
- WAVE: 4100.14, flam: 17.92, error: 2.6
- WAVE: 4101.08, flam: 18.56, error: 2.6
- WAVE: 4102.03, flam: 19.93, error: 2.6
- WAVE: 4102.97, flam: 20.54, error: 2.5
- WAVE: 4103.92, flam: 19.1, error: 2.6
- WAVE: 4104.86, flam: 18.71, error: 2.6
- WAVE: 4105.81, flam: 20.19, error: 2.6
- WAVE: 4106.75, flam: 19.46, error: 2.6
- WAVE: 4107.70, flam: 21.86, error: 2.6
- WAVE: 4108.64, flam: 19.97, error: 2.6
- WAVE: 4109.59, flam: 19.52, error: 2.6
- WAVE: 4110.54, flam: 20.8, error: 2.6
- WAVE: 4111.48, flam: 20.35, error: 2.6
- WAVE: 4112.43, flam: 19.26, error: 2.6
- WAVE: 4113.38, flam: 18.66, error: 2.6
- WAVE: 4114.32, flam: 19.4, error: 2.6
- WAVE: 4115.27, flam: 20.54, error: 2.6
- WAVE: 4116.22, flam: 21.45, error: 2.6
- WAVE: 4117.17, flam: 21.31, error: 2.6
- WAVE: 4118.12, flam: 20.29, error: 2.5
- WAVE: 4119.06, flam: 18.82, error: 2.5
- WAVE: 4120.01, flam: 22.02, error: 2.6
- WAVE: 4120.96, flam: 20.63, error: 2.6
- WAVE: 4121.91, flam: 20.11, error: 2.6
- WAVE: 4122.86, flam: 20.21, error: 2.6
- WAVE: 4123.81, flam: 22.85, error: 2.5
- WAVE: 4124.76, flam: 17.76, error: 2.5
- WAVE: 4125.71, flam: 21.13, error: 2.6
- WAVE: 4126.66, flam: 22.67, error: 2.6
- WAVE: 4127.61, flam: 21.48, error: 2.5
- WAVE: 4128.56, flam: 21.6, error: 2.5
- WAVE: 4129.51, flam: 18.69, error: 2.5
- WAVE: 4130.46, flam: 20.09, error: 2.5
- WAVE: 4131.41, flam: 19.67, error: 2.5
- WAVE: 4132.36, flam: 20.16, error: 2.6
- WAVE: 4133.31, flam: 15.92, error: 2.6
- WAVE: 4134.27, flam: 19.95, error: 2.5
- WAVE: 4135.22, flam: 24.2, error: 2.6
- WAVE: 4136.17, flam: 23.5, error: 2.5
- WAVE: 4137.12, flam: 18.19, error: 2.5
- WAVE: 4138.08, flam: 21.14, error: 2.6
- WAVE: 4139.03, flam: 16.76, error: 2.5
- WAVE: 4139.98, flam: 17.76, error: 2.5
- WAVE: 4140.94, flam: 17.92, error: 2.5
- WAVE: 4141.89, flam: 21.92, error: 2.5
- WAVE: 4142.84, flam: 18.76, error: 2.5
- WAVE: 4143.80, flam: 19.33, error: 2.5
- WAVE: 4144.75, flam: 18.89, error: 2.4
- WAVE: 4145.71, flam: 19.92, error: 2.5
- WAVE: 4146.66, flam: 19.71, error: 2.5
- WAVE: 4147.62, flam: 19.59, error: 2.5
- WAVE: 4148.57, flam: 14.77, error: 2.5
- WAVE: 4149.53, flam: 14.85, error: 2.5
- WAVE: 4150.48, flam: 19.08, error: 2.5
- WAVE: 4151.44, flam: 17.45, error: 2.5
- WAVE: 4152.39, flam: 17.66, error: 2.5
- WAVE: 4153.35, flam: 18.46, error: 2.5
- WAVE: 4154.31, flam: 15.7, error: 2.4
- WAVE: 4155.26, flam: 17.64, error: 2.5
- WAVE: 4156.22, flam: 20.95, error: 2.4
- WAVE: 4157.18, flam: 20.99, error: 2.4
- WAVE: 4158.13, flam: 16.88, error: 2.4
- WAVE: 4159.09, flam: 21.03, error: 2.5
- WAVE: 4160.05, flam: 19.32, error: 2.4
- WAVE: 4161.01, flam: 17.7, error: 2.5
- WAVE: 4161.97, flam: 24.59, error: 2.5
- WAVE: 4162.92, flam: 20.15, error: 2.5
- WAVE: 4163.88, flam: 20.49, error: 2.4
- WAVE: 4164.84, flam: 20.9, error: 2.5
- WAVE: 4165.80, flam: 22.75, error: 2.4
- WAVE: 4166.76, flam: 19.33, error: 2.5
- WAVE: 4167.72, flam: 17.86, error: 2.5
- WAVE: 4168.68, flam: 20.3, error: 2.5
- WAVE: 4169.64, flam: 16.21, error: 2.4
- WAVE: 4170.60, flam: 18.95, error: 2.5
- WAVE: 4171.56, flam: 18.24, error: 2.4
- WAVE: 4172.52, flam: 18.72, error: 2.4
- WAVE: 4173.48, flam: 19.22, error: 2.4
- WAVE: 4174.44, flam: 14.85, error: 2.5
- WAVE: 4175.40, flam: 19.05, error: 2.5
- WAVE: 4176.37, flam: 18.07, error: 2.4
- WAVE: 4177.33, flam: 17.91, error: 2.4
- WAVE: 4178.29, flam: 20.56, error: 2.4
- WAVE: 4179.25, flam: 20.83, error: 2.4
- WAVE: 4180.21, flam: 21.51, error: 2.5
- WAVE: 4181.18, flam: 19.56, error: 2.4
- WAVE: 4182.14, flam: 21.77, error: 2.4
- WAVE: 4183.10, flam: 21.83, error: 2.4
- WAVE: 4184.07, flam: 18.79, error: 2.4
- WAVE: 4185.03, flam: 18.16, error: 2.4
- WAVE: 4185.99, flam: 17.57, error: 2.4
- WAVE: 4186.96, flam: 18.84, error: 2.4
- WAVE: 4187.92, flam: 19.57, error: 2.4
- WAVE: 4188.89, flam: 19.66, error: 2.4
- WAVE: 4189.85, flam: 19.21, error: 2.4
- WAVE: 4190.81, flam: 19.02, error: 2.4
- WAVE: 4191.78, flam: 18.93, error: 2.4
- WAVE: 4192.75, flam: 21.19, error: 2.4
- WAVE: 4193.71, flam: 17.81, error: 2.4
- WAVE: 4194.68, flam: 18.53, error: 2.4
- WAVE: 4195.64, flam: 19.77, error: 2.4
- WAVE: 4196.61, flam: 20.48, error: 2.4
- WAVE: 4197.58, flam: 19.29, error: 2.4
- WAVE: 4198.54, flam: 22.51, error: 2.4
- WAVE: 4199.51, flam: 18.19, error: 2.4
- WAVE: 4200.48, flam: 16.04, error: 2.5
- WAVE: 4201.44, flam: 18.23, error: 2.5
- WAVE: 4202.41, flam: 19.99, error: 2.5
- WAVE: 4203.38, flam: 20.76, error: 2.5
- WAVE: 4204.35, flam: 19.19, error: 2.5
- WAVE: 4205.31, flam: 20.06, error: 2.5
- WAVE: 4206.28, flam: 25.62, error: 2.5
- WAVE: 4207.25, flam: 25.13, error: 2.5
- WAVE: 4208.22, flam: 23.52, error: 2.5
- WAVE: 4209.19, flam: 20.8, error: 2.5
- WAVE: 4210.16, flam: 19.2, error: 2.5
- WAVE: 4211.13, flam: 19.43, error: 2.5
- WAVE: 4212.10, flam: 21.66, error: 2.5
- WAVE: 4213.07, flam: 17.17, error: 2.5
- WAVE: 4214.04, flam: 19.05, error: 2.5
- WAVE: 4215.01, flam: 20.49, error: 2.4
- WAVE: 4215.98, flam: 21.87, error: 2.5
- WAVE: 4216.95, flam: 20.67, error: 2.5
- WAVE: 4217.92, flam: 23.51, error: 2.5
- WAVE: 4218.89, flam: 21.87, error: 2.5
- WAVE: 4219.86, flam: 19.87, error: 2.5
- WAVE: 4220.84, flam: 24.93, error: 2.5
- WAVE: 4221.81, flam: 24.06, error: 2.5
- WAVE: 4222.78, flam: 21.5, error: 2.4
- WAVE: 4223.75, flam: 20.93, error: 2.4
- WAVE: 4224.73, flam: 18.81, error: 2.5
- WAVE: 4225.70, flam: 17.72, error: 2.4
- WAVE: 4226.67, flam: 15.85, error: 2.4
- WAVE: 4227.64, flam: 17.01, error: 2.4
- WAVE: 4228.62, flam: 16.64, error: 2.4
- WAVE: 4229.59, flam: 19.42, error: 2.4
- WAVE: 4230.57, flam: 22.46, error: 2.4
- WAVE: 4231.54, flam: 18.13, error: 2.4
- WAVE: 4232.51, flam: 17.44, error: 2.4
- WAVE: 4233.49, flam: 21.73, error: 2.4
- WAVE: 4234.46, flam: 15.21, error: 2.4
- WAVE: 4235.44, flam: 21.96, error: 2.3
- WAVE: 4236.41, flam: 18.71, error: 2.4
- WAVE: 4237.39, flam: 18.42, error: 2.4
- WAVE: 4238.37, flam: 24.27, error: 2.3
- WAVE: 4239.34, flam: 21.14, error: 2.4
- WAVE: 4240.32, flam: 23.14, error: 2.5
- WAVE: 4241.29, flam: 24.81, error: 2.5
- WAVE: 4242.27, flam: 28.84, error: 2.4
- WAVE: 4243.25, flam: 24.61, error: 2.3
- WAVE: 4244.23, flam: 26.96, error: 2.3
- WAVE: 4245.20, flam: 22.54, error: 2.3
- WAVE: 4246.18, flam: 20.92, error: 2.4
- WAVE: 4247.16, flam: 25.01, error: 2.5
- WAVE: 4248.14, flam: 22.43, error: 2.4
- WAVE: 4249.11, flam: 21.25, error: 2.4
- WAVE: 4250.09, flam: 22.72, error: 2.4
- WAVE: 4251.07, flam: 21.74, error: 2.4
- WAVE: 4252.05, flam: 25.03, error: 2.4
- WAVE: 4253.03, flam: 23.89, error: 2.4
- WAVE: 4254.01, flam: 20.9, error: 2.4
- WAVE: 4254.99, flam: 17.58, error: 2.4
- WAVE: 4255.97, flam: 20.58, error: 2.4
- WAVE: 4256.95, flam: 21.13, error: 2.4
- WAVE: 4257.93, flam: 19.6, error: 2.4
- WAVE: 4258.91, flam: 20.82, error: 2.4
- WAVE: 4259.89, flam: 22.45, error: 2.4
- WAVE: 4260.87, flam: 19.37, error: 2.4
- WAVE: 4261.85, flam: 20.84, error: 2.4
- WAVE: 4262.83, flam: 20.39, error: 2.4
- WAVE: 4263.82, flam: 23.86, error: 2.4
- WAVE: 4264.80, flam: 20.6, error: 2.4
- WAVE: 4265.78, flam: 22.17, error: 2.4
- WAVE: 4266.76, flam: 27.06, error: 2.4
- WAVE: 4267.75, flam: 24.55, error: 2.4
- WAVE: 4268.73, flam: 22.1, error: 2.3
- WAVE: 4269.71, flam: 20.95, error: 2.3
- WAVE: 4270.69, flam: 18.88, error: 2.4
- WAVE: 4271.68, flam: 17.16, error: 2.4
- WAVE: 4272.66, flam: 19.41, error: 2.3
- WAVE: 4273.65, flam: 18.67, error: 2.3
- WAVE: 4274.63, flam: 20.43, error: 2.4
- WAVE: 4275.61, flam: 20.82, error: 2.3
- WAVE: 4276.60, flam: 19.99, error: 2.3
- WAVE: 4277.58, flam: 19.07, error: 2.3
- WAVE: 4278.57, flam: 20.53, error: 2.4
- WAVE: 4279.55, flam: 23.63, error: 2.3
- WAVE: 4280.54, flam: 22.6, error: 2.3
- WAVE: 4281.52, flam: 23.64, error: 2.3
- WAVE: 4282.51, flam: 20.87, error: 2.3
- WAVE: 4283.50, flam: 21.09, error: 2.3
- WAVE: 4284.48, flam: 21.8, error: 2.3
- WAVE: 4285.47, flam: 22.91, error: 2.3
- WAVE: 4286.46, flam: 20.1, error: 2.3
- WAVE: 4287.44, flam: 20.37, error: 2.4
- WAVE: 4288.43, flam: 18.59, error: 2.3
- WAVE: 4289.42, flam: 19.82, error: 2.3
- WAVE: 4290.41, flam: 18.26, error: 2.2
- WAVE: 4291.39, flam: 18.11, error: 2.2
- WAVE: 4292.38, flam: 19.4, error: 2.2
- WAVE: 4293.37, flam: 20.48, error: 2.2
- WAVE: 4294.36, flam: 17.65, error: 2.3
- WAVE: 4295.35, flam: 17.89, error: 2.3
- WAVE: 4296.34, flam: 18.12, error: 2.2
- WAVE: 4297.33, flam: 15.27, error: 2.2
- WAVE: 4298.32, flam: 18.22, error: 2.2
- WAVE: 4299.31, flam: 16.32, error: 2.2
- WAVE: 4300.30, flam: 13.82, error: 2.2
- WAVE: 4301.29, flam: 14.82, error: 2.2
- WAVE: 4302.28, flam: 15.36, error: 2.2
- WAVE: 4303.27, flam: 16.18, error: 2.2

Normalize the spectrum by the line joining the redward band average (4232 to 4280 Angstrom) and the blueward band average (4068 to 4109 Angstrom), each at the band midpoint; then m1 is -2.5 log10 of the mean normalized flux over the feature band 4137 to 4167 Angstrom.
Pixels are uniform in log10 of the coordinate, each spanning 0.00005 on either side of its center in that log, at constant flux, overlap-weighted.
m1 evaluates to 0.087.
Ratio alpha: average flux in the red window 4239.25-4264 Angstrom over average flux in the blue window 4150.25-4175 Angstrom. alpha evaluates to 1.2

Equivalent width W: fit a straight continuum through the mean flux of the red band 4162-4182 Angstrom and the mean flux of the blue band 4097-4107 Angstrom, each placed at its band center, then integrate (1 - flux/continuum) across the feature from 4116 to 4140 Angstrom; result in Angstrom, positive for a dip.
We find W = -1.3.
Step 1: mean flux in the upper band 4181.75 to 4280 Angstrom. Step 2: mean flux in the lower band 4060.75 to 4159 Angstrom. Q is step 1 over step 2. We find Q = 1.06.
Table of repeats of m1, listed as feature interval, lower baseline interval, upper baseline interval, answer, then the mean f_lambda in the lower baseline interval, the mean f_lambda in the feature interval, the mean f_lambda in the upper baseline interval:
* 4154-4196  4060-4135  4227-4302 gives 0.05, 19.9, 19.4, 20.6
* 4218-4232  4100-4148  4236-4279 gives 0.07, 20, 20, 21.7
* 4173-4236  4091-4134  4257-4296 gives 0.03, 20.1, 19.9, 20.7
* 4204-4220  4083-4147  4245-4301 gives -0.04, 20.4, 21.2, 20.6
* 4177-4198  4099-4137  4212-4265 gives 0.06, 20.2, 19.6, 21.2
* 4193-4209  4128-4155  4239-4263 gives 0.03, 19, 20.3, 22.4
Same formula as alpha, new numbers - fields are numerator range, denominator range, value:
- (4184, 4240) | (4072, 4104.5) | 0.99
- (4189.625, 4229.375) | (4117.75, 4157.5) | 1.03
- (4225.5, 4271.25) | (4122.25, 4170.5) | 1.10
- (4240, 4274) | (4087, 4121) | 1.08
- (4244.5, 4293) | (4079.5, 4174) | 1.06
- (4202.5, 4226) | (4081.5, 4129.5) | 1.02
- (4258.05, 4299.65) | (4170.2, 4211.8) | 1.03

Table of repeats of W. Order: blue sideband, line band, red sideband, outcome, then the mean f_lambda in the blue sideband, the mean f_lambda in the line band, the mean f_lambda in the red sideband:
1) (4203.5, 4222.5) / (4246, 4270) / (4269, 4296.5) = -1.6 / 21.5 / 21.9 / 20.1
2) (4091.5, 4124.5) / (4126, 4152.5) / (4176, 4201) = 0.7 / 20.2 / 19.4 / 19.5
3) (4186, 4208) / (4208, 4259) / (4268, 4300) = -3.3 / 19.9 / 21.1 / 19.8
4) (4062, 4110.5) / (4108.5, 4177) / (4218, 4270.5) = 2.9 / 19.8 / 19.5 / 21.5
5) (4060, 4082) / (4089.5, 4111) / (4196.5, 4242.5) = -1.7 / 18.2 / 20.2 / 20.5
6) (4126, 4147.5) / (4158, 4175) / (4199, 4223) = 0.8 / 19.9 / 19.4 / 20.9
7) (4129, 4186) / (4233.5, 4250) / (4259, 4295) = -1.8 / 19.2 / 22.5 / 20.8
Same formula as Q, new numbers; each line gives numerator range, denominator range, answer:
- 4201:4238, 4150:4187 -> 1.05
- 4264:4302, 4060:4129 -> 1.00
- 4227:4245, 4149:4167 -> 1.10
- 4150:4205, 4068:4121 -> 0.96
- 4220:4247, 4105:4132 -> 1.03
